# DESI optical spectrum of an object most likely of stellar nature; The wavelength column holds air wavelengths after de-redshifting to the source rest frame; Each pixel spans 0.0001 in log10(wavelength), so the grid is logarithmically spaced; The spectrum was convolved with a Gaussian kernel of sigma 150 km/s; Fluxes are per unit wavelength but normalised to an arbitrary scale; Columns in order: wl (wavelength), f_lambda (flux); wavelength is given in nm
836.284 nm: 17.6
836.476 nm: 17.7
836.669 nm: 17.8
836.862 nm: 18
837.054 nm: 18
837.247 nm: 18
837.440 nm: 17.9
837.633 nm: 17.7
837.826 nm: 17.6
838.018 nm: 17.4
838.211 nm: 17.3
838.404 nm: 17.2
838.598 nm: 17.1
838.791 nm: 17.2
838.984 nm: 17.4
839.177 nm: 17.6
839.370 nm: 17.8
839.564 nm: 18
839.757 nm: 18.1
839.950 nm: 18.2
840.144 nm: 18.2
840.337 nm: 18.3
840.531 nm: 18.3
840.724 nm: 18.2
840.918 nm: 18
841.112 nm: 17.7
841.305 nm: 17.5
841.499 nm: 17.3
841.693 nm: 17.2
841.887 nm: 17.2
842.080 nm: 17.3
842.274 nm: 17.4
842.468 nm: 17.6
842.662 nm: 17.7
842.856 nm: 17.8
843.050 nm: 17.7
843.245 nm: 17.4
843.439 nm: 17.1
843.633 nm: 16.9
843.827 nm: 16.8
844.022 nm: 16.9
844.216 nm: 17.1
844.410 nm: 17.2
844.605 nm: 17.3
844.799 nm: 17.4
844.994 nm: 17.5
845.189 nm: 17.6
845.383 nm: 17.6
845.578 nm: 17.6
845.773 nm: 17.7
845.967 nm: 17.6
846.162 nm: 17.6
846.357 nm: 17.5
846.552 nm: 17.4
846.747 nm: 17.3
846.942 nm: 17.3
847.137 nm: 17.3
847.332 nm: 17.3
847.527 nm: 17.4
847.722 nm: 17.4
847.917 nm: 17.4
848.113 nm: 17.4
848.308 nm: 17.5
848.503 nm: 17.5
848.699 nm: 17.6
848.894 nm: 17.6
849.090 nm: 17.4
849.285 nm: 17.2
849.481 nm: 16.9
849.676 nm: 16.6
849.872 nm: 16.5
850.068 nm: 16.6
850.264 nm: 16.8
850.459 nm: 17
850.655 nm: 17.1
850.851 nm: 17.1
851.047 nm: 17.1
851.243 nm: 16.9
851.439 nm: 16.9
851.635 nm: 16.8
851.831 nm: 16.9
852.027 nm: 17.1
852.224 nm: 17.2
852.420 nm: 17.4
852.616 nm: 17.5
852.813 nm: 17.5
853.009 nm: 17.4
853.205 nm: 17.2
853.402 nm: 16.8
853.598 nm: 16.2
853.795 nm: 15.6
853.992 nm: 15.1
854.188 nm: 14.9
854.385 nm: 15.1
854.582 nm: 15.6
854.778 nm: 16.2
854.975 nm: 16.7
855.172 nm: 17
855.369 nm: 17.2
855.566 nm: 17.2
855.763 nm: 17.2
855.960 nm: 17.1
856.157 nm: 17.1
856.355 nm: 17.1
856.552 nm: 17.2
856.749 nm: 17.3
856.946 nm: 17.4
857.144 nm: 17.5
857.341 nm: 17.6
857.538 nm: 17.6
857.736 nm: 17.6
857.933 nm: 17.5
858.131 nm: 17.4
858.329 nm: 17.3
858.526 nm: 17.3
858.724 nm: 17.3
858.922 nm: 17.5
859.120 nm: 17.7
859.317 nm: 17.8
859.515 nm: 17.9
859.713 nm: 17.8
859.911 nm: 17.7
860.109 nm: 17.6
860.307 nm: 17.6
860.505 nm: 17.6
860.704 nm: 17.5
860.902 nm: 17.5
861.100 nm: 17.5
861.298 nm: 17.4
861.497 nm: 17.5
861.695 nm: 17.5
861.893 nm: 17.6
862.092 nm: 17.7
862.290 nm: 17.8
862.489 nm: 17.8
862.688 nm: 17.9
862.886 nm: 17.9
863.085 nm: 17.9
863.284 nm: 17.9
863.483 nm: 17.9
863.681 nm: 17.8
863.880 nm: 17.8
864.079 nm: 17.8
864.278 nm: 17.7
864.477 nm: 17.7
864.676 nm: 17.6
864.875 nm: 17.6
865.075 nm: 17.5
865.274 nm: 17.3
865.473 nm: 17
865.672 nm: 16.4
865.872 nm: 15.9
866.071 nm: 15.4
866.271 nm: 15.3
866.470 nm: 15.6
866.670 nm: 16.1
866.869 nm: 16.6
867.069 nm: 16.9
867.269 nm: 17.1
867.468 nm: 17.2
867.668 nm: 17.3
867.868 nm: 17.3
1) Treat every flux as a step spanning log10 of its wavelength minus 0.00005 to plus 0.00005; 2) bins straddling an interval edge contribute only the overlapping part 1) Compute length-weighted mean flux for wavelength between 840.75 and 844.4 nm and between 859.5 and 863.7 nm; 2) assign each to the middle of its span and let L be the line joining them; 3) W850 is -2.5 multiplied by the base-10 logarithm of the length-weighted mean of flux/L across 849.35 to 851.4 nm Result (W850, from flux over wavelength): 0.04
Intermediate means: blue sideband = 17.4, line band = 16.9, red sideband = 17.7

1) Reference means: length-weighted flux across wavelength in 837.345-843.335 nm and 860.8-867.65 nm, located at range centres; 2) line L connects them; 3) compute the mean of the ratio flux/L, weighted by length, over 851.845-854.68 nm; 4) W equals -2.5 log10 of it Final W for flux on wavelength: 0.06 mag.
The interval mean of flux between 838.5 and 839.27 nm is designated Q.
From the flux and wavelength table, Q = 17.3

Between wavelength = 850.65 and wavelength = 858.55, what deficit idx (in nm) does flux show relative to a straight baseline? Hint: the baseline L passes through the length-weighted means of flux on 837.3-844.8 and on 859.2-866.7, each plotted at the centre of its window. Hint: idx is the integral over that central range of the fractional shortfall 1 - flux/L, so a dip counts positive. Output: 0.24 nm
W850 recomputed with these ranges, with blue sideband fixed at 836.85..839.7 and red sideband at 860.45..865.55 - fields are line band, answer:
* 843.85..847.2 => 0.014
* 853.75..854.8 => 0.150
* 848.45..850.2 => 0.034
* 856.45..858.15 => 0.011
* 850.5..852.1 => 0.040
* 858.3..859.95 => 0.002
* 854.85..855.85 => 0.038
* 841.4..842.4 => 0.020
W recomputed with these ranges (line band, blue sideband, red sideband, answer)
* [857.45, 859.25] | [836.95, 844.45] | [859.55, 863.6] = 0.01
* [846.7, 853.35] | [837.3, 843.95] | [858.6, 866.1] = 0.02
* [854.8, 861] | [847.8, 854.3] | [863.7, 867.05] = -0.03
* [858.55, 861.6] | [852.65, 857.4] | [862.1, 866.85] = -0.04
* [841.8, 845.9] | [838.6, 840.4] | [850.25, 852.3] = 0.01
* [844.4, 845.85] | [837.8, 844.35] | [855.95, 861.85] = 0.00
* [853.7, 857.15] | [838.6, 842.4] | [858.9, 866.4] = 0.06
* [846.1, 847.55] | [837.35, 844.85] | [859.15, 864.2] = 0.01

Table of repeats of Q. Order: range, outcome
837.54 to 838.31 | 17.5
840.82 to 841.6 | 17.6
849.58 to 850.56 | 16.7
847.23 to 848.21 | 17.4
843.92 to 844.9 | 17.2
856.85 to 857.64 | 17.5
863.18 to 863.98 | 17.9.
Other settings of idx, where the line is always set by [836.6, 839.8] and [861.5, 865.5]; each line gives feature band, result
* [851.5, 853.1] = 0.04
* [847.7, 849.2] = 0.02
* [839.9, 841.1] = -0.04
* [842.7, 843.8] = 0.02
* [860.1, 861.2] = 0.01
